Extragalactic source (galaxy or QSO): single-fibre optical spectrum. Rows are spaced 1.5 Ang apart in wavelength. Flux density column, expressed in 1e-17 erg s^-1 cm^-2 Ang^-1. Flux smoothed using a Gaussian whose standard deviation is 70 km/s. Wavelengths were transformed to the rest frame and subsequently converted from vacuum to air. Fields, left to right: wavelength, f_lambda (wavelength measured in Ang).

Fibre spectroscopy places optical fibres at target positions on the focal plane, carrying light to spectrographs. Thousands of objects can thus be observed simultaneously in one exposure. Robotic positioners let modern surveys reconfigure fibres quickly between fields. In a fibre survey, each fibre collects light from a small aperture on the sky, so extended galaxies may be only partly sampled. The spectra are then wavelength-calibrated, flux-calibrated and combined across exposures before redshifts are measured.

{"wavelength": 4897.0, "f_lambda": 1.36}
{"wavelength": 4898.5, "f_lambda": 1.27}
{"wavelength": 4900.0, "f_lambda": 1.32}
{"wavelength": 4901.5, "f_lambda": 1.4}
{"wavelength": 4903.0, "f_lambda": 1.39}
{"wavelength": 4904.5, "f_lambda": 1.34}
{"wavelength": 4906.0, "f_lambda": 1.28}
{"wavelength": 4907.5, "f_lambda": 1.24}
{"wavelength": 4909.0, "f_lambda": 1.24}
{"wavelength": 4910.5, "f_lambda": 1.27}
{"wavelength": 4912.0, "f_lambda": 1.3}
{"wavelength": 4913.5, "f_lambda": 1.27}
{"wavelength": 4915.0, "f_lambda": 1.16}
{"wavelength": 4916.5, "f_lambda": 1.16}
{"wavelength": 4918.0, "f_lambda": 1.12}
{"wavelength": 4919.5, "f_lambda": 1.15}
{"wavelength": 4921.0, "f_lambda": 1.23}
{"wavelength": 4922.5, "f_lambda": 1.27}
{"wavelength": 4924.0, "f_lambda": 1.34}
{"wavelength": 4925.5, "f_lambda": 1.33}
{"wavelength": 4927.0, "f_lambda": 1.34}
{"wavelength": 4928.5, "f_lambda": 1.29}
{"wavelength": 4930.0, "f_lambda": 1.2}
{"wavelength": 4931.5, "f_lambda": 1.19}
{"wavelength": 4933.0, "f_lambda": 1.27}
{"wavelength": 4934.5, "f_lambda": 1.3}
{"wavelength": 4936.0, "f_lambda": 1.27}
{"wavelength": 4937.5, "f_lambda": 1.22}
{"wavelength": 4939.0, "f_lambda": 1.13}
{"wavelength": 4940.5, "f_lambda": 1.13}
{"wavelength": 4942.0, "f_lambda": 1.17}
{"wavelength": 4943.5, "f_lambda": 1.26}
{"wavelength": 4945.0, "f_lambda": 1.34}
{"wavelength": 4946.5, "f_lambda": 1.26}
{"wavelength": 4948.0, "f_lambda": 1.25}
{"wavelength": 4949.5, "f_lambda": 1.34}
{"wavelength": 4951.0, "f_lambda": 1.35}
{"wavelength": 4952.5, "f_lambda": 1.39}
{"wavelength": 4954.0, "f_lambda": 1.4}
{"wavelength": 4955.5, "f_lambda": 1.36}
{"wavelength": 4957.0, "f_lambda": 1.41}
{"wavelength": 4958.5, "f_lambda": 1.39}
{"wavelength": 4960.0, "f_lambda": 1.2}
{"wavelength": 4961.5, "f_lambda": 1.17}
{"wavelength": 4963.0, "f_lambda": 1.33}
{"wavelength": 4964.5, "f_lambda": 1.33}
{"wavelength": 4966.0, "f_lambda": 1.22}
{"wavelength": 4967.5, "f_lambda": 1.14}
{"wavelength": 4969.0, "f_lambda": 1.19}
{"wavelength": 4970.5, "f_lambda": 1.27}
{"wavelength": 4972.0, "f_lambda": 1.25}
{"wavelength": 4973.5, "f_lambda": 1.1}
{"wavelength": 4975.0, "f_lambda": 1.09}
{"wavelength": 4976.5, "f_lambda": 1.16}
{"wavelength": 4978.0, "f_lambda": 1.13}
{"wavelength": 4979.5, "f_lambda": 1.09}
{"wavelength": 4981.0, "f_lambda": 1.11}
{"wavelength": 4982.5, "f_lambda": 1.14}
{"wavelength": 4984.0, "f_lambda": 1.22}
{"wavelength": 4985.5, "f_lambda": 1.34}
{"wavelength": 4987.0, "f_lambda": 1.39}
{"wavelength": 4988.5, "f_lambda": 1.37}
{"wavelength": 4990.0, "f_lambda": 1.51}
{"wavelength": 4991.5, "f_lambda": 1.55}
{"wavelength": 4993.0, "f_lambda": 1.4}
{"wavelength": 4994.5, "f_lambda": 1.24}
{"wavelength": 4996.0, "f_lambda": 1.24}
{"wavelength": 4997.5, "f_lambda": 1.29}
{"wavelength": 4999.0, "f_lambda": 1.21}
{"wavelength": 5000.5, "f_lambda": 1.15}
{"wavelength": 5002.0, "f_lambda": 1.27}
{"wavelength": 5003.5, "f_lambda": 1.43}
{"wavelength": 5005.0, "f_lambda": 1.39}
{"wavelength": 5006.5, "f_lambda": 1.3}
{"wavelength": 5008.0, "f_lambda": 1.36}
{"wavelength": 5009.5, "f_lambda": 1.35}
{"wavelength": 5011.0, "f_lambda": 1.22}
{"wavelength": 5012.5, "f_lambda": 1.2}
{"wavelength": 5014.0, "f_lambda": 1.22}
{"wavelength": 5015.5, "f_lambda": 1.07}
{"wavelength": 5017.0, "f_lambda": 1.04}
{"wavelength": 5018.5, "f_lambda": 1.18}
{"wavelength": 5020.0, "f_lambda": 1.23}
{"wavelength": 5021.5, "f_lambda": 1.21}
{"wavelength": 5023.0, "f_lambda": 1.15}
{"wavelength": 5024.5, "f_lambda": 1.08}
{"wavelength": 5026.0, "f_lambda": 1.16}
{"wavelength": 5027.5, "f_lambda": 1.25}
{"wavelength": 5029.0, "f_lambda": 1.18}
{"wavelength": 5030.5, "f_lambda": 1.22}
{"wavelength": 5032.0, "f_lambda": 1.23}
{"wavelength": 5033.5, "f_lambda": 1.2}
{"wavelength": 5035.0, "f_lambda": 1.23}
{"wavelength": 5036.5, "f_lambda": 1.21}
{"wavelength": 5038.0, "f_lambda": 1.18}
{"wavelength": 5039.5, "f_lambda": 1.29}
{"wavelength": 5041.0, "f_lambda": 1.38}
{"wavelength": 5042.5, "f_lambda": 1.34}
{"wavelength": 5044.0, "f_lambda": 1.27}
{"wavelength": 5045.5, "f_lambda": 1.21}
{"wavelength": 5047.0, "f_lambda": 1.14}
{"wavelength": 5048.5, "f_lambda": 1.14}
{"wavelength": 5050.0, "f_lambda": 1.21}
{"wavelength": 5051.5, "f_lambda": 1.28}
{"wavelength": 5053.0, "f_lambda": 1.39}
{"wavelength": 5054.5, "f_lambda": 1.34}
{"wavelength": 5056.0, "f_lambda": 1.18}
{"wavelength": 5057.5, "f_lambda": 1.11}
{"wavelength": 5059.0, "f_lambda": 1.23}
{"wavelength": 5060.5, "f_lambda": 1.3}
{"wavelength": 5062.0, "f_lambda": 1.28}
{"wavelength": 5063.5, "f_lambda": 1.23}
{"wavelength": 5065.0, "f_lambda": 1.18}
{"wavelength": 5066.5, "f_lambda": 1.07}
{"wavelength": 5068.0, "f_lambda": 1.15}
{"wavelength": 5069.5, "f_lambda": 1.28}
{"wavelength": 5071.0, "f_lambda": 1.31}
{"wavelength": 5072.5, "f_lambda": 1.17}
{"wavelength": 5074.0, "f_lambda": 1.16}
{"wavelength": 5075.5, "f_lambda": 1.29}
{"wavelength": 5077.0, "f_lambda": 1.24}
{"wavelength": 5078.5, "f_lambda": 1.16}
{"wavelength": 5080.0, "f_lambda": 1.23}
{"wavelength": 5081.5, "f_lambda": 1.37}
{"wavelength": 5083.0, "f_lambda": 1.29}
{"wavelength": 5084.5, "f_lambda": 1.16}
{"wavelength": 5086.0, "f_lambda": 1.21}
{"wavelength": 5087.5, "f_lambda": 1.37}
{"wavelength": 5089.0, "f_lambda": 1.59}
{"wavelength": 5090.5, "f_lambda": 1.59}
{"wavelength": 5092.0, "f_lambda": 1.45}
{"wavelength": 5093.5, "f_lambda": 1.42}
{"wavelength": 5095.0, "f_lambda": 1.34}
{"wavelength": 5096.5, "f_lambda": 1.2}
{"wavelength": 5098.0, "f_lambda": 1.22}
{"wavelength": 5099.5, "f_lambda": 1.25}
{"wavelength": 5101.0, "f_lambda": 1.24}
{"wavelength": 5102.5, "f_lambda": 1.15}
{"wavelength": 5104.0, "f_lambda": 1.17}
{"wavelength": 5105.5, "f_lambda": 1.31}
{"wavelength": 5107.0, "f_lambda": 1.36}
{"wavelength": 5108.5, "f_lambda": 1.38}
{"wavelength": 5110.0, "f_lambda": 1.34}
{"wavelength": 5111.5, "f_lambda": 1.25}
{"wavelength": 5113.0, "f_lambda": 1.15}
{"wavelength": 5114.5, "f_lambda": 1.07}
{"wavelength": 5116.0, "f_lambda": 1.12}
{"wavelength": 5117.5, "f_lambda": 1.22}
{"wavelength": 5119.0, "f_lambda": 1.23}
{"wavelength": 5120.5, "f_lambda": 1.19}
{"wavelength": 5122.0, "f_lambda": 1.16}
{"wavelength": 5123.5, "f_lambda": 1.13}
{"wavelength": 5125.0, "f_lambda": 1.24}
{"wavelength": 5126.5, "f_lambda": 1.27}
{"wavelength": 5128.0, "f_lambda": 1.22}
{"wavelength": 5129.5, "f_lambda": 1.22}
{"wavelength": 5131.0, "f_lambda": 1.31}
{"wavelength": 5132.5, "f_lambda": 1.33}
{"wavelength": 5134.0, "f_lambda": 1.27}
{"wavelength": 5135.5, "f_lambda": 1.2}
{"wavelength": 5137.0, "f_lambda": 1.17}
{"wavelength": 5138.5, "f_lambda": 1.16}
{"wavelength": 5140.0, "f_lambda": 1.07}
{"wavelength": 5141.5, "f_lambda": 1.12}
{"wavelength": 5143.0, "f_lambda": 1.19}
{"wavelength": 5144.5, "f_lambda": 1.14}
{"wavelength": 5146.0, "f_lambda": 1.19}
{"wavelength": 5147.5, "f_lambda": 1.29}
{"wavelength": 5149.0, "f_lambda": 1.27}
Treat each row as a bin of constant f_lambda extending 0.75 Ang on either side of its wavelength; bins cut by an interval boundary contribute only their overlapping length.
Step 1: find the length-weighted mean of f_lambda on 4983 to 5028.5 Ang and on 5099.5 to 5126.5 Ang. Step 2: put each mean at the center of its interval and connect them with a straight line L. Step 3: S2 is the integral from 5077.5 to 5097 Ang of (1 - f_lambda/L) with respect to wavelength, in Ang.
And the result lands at -1.7 Ang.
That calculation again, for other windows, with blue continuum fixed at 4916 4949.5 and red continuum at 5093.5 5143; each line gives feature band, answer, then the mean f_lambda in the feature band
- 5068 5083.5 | -0.2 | 1.24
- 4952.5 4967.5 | -0.8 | 1.31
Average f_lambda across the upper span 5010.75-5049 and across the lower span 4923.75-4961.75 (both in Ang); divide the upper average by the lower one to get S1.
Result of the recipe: 0.9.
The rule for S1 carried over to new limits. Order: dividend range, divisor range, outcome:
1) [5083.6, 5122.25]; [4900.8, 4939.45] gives 1.01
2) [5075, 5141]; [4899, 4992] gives 0.99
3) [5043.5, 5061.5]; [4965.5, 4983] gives 1.07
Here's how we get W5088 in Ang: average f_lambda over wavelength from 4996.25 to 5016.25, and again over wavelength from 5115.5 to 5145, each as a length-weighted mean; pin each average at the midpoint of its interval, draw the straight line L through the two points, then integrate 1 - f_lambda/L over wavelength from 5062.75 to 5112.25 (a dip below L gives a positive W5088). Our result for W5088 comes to -2.2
